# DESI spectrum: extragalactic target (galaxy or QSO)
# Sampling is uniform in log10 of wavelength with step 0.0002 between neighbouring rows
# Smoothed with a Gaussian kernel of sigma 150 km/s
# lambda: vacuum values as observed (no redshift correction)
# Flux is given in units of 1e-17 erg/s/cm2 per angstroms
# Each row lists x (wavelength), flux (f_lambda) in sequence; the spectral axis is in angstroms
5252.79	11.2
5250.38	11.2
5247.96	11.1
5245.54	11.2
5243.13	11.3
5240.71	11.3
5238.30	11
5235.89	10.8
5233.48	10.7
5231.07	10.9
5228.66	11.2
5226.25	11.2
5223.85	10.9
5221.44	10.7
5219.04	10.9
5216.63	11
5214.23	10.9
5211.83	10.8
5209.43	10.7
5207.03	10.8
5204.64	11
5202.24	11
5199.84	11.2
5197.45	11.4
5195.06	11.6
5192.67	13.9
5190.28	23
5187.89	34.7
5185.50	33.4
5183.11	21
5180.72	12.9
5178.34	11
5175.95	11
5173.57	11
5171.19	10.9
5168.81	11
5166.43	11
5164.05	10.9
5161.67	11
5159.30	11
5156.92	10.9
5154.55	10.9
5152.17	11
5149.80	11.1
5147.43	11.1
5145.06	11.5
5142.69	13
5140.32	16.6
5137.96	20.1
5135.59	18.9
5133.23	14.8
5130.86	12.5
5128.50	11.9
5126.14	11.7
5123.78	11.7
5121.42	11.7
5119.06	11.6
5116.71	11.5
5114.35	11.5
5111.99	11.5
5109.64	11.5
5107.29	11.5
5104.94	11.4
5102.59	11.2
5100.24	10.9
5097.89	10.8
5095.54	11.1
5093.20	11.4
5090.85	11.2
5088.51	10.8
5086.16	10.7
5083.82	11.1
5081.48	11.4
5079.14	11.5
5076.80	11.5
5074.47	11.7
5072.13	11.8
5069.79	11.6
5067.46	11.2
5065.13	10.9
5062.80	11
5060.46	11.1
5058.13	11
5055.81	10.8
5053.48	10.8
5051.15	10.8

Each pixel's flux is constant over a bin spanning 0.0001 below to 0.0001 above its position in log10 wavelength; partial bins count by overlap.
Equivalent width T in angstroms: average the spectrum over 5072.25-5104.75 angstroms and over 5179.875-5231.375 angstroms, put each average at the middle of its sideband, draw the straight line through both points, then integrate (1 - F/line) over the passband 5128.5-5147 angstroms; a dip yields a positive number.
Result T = -3.6 angstroms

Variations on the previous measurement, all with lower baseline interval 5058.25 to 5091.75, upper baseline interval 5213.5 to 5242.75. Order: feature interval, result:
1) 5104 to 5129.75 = -1.0 angstroms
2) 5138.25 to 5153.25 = -2.3 angstroms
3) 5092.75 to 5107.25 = 0.1 angstroms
